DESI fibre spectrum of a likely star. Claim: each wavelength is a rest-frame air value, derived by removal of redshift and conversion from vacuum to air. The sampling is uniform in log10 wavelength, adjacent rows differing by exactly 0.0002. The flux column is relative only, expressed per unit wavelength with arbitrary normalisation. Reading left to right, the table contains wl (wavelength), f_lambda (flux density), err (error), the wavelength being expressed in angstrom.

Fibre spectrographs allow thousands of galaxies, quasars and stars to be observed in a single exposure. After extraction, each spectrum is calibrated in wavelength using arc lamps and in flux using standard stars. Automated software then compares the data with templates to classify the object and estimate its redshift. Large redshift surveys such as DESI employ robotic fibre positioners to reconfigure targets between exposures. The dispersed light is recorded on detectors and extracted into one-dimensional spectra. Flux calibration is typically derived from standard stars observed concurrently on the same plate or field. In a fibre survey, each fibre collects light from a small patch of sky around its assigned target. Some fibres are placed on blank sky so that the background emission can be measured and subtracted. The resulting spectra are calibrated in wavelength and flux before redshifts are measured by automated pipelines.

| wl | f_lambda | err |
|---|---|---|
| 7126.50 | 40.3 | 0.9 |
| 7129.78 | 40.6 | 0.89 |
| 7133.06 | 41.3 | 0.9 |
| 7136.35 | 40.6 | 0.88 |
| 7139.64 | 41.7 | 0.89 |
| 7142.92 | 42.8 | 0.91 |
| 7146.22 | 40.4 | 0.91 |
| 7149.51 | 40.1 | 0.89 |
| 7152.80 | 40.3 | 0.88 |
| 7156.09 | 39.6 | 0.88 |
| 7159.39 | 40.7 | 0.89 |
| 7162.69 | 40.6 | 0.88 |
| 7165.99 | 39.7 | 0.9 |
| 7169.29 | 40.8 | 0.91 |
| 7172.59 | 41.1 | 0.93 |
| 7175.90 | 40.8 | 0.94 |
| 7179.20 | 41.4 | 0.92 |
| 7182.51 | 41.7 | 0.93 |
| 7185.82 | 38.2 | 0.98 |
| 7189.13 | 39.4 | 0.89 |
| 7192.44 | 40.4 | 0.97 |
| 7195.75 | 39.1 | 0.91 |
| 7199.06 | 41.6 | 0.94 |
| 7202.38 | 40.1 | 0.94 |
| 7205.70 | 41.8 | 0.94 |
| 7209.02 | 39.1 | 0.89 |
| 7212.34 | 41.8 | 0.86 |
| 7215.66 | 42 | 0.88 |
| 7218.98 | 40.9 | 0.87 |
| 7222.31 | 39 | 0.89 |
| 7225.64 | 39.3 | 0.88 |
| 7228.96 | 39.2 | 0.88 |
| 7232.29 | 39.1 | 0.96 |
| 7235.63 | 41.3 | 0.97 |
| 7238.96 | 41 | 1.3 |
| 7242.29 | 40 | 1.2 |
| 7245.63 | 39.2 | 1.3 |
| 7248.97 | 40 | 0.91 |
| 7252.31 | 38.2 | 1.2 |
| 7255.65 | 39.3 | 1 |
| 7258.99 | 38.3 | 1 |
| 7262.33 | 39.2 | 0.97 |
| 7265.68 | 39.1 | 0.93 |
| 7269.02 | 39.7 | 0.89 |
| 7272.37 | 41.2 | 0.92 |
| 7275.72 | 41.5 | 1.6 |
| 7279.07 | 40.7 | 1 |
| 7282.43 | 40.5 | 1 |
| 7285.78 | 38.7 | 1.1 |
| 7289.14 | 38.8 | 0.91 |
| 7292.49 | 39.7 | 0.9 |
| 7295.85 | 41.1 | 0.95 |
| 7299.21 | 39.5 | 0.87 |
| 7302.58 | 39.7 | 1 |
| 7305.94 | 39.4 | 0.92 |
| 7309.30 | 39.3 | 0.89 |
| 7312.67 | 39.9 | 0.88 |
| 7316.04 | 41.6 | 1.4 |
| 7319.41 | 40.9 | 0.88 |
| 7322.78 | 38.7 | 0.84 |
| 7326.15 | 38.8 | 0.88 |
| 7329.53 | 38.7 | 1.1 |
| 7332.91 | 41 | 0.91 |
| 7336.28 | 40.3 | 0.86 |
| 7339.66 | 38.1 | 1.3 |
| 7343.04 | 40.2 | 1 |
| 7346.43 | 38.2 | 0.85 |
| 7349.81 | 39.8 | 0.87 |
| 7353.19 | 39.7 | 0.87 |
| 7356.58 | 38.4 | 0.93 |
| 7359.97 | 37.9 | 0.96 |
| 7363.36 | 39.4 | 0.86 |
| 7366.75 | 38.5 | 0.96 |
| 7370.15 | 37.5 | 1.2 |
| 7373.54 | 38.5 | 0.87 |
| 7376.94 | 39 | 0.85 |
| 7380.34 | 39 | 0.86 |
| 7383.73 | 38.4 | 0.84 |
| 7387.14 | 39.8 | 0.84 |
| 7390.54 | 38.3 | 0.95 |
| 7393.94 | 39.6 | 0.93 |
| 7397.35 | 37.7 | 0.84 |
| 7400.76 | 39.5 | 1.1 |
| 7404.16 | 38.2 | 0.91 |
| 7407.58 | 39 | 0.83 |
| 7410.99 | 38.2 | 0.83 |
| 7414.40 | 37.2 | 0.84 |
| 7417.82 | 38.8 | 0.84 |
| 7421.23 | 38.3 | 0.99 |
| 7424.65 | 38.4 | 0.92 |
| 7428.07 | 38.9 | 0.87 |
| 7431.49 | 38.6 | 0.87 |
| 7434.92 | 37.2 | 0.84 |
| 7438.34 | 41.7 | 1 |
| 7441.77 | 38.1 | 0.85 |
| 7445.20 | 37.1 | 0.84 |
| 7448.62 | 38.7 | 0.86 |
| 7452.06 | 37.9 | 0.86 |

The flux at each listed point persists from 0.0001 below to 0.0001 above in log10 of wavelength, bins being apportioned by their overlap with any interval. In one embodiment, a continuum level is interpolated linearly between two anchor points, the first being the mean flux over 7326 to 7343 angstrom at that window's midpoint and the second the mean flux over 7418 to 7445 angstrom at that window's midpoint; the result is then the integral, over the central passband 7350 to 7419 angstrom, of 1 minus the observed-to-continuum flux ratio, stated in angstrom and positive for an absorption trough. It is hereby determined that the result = 0.7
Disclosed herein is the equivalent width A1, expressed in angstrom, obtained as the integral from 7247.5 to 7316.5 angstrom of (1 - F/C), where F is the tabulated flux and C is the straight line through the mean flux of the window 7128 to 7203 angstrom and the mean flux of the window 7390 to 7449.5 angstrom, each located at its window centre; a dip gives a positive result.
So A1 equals -0.2 angstrom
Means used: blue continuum 40.6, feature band 39.8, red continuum 38.5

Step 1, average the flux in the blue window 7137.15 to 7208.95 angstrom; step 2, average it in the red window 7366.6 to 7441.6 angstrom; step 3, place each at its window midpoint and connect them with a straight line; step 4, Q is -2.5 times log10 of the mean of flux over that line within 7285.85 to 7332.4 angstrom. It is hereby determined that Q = -0.007 mag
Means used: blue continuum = 40.6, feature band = 39.7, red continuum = 38.6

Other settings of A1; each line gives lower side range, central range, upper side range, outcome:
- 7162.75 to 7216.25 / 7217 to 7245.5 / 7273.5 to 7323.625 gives 0.3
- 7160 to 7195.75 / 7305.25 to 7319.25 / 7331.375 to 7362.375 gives -0.2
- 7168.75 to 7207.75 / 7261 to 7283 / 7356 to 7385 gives -0.4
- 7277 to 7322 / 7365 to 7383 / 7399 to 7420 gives 0.2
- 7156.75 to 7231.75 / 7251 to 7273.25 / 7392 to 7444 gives 0.3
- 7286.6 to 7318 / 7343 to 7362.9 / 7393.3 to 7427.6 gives 0.1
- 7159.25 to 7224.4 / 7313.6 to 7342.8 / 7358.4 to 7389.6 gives -0.5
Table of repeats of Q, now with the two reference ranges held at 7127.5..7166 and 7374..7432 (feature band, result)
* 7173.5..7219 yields -0.01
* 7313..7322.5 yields -0.04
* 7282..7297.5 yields 0.00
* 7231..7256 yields 0.00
